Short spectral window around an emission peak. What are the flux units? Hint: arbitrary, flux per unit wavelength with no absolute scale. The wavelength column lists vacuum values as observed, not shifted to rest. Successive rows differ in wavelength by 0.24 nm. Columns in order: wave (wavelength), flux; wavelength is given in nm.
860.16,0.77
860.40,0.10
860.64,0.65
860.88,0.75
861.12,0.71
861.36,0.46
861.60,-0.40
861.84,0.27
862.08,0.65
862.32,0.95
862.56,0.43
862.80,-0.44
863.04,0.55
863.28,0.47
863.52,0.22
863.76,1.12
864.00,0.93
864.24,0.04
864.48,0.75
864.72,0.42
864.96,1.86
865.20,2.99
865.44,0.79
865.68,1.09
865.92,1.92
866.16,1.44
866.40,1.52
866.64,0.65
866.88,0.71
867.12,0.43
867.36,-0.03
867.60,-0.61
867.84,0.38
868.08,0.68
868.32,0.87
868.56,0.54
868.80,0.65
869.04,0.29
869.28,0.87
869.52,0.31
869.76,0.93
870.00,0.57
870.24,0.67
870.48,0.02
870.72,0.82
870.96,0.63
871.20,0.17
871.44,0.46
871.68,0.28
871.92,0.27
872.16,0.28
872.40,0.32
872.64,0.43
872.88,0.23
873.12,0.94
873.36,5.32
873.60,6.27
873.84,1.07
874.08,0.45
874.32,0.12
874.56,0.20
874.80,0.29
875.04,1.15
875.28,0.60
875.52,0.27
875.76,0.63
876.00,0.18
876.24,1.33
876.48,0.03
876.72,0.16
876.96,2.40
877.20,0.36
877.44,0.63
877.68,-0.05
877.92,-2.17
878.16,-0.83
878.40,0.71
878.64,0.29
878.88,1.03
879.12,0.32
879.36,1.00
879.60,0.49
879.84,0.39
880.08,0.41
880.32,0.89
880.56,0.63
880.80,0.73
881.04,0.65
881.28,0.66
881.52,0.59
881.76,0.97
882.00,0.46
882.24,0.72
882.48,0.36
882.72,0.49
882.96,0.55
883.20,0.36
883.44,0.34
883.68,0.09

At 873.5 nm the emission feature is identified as [O III]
